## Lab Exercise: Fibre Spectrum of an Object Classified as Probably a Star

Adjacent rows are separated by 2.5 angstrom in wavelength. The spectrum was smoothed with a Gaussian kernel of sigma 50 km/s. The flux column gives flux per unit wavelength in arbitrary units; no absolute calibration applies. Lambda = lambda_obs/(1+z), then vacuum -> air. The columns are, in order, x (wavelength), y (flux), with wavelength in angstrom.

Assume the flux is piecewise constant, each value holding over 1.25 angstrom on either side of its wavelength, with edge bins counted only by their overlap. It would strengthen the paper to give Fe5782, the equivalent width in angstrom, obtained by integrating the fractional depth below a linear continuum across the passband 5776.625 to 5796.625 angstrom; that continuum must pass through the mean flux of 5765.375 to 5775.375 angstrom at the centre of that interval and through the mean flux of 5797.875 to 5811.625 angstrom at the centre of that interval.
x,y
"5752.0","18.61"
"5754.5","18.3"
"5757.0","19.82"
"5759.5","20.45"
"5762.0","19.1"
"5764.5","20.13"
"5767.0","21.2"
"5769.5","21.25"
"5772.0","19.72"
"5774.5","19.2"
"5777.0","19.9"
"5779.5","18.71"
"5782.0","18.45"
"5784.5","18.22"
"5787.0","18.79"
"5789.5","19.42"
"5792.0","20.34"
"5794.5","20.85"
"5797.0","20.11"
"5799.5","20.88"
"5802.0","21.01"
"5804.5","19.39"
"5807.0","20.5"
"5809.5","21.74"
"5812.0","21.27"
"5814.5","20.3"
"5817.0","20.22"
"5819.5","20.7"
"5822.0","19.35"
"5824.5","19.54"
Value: 1.2 angstrom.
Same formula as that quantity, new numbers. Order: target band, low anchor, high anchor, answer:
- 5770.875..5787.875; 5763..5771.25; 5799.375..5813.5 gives 1.4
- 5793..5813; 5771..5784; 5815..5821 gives -0.8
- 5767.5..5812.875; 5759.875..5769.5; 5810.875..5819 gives 1.0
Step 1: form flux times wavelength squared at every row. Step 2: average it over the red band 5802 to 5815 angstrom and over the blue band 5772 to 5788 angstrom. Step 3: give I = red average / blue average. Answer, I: 1.10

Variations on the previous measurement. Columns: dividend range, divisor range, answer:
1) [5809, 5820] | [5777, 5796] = 1.09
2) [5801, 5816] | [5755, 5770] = 1.04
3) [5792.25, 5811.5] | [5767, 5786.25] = 1.07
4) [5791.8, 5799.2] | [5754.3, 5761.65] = 1.06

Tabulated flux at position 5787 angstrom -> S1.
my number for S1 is 18.79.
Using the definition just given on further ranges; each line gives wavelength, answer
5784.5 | 18.22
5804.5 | 19.39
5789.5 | 19.42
